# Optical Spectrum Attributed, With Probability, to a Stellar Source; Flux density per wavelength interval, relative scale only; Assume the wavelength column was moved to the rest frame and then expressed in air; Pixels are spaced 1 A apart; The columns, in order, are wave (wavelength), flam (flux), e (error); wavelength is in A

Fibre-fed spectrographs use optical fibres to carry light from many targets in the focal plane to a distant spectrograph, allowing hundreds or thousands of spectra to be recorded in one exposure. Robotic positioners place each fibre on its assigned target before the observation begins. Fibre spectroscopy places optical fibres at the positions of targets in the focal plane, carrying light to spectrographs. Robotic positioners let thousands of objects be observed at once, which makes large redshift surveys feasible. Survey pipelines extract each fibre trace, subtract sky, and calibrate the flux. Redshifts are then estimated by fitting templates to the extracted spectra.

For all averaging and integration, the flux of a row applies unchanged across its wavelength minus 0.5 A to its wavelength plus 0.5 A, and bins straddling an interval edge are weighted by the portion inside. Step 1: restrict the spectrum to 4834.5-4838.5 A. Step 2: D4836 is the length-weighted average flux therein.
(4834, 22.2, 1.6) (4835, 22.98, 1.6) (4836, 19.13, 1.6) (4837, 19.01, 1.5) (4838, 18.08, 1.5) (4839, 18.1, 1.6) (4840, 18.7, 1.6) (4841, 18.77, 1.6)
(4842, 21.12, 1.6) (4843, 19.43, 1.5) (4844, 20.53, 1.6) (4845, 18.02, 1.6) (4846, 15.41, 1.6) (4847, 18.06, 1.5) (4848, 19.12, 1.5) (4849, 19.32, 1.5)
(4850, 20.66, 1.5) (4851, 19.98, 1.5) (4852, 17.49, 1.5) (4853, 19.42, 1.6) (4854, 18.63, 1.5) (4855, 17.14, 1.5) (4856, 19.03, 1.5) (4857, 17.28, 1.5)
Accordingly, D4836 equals 19.8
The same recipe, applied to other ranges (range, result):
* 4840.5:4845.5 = 19.6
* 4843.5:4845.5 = 19.3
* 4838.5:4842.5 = 19.2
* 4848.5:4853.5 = 19.4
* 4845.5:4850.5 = 18.5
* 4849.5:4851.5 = 20.3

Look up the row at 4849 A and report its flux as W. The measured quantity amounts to 19.32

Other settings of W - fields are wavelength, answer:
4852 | 17.49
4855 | 17.14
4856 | 19.03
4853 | 19.42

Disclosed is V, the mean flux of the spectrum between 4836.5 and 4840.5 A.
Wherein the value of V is 18.5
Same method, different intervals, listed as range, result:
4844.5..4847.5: 17.2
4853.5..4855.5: 17.9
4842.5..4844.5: 20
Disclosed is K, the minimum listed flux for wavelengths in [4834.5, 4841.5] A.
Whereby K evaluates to 18.08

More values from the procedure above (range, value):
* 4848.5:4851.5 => 19.32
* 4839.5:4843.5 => 18.7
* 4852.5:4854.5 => 18.63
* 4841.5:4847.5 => 15.41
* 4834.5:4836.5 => 19.13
